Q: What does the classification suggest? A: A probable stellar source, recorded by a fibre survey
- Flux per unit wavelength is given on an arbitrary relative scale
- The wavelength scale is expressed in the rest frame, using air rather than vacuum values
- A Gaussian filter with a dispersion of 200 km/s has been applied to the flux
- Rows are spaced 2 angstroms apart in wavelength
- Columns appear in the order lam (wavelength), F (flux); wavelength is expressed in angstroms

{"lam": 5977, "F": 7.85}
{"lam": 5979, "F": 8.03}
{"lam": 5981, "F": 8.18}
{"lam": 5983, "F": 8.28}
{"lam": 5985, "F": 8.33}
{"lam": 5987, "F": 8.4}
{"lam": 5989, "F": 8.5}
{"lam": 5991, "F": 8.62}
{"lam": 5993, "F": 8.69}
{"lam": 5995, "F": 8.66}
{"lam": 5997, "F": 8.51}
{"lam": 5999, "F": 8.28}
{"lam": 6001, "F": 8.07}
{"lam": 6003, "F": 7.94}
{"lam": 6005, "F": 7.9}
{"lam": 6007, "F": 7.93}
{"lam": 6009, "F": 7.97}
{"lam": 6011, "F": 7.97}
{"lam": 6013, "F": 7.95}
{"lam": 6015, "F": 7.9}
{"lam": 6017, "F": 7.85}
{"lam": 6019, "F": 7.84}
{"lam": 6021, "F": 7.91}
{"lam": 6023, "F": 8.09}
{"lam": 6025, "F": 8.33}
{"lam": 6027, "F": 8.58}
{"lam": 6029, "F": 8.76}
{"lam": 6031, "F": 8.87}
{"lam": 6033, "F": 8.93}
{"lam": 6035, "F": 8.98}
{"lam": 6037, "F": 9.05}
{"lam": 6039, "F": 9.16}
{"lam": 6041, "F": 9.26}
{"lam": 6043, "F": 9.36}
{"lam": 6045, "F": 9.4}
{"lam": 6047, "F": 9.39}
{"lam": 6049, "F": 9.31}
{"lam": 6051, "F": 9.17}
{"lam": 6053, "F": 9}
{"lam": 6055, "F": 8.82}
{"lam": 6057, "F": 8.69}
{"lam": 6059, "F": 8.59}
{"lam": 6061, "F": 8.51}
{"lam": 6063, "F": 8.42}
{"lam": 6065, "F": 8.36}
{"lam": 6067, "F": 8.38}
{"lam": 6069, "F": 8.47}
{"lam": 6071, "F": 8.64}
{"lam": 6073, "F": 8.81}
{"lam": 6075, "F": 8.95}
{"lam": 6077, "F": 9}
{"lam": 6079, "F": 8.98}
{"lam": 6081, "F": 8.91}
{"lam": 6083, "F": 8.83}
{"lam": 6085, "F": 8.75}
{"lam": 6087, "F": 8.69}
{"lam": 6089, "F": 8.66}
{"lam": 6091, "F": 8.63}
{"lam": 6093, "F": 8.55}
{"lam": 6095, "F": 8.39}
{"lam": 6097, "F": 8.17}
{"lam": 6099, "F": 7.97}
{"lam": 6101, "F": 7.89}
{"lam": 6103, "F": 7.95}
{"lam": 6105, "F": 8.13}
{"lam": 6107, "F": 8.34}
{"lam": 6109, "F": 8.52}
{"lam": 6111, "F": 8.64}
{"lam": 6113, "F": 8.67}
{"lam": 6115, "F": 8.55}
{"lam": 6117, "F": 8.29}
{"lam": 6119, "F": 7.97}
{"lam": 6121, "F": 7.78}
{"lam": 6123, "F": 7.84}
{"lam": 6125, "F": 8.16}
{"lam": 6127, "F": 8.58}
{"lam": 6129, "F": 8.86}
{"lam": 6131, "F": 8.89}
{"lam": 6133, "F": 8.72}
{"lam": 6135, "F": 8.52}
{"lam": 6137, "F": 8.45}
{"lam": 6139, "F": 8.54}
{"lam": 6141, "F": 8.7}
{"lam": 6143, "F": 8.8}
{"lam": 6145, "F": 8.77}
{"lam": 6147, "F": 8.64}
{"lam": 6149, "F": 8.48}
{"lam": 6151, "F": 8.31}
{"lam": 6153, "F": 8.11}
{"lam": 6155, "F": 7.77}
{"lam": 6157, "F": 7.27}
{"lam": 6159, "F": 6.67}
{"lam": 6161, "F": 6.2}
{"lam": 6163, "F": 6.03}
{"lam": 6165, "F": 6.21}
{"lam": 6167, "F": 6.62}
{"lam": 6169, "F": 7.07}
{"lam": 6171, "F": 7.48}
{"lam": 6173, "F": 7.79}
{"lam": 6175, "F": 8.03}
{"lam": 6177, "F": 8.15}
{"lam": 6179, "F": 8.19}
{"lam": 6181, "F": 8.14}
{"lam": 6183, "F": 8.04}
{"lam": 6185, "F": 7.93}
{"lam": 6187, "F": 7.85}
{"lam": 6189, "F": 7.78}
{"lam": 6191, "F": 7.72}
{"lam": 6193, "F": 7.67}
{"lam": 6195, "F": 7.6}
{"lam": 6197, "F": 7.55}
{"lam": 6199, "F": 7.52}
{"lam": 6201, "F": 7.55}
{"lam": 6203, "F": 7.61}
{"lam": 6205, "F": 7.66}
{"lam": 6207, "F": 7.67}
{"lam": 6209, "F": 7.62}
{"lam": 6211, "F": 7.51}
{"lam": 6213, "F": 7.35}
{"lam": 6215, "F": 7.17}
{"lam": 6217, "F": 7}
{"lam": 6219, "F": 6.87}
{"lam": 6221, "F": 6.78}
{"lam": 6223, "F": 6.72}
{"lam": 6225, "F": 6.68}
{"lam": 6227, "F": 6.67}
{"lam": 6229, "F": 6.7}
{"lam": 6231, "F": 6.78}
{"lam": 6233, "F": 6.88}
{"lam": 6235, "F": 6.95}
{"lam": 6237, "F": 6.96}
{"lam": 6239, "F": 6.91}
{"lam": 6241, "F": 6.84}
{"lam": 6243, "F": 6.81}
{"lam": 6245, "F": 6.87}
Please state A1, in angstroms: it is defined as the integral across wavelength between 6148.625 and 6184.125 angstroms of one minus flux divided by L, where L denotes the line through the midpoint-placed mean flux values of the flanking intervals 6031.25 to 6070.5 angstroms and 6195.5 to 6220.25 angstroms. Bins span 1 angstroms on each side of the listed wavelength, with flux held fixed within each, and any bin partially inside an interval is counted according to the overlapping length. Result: 1.6 angstroms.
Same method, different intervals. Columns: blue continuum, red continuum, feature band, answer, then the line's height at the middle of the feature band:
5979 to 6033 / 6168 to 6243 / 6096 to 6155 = -5.0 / 7.73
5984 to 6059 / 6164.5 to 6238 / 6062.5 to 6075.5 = -0.5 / 8.24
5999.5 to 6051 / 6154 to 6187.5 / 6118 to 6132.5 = -1.1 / 7.73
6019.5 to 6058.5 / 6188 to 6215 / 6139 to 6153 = -1.0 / 8.03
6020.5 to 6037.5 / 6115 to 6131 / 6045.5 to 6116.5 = -1.6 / 8.43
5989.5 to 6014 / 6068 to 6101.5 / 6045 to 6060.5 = -1.0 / 8.46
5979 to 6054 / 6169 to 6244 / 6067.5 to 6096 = -2.1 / 8.12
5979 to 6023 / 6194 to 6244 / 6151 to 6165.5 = 0.8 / 7.42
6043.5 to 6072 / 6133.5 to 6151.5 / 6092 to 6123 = 1.6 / 8.68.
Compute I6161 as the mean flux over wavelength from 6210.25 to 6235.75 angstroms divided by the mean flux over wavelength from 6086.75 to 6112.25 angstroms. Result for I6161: 0.8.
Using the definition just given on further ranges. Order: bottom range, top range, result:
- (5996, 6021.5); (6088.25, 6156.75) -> 1.05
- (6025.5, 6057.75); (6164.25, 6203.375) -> 0.84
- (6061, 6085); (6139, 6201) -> 0.89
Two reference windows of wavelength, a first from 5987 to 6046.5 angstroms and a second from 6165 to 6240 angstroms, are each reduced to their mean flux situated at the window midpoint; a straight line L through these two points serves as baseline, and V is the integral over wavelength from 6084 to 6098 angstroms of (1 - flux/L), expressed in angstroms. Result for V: -0.9 angstroms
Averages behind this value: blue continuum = 8.46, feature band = 8.55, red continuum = 7.37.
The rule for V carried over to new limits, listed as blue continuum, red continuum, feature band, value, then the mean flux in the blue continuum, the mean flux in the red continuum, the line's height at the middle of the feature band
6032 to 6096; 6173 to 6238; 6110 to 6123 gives 0.1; 8.85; 7.42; 8.32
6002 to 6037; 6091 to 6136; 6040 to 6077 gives -2.6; 8.24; 8.34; 8.28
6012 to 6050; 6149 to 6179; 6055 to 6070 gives -0.3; 8.68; 7.34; 8.36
